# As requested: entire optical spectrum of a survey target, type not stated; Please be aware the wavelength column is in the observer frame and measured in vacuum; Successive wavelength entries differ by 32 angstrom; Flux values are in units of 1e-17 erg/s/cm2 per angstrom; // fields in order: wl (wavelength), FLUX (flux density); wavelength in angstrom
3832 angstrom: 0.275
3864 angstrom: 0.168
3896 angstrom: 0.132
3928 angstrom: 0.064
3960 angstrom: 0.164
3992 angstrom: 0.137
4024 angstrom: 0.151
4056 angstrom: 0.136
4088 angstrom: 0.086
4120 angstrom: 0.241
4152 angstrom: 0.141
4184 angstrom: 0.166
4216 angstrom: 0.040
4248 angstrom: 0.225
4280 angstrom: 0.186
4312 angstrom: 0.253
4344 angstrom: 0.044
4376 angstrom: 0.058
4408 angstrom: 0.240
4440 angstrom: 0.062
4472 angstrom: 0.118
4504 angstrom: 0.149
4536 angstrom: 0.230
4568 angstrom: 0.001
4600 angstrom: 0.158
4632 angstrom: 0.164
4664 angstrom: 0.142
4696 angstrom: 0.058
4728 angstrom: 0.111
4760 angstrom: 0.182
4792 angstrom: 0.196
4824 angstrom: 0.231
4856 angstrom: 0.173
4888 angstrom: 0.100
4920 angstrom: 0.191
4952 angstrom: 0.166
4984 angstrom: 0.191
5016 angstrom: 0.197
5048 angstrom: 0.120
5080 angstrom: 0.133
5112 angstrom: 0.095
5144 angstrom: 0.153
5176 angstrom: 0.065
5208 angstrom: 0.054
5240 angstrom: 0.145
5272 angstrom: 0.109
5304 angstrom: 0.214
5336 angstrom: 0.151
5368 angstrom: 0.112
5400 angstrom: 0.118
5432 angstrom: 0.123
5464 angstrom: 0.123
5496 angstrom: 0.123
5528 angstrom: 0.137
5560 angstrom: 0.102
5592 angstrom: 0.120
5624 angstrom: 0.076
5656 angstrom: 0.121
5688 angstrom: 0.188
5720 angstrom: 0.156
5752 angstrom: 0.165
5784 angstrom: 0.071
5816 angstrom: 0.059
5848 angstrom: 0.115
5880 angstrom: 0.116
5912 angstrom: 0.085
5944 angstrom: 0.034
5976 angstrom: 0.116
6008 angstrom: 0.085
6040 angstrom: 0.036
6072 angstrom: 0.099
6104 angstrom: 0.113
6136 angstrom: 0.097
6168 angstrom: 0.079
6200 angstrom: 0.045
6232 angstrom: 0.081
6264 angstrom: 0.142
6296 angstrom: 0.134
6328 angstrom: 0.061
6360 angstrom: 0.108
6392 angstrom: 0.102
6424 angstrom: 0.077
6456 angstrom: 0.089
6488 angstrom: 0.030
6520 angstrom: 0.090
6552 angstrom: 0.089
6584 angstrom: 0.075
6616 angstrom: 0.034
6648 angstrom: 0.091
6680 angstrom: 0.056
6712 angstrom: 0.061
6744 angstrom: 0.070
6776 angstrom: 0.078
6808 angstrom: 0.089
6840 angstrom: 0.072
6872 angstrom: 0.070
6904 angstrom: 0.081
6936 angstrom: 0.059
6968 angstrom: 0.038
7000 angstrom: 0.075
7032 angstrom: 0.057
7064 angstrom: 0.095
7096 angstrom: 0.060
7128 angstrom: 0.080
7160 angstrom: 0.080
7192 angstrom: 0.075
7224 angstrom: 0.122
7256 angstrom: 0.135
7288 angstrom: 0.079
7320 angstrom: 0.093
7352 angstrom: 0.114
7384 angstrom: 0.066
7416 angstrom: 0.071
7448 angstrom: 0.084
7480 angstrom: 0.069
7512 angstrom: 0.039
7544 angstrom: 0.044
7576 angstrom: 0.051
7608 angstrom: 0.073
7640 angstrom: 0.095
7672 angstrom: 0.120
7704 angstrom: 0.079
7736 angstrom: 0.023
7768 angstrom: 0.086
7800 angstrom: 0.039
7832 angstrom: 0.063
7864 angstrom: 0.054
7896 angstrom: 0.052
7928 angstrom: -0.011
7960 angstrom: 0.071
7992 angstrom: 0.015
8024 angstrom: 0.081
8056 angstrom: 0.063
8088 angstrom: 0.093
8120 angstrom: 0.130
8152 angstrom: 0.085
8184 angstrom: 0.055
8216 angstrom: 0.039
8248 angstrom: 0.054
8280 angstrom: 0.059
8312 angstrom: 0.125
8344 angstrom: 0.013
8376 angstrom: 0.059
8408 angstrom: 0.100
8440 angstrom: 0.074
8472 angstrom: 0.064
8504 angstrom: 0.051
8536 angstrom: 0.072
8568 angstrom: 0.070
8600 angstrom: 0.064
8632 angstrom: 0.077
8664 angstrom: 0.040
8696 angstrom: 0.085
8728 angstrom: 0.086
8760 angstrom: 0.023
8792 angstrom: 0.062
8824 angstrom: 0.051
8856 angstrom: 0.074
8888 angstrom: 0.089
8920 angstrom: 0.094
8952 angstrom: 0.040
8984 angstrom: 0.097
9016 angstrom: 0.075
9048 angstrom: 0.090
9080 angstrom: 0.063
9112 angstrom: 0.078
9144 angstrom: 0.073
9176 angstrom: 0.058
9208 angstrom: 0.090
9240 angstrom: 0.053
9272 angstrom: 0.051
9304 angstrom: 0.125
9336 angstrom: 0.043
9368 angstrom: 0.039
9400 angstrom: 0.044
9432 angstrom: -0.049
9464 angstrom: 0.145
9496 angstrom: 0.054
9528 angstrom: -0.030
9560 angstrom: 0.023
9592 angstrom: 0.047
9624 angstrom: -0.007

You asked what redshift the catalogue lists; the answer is 1.469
